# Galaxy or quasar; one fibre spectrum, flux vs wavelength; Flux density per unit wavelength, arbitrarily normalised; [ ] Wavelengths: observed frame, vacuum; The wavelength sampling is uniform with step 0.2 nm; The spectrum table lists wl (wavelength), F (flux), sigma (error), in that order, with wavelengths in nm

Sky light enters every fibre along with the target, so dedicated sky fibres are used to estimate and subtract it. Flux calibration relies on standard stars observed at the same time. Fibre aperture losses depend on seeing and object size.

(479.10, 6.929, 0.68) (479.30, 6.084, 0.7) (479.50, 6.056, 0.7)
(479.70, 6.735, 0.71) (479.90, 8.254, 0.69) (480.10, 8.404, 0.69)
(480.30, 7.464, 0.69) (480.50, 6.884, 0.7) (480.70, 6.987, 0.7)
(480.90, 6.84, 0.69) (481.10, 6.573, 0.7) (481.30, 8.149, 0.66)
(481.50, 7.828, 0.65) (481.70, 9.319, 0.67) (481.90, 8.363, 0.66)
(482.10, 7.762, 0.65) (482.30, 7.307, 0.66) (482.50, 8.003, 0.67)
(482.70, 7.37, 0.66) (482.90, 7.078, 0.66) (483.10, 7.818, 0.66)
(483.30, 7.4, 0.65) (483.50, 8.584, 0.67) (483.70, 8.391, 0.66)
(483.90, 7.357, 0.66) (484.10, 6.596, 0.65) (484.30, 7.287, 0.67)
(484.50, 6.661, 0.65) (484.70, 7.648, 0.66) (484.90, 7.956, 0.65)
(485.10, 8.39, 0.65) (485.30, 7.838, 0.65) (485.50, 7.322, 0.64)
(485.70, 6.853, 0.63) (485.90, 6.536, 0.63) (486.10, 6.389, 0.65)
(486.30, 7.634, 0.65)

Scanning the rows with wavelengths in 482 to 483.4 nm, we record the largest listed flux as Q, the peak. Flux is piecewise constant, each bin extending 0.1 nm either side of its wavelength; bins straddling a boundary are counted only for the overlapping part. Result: 8.003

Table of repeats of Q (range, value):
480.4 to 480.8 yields 6.987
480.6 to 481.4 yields 8.149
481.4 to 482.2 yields 9.319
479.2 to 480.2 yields 8.404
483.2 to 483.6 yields 8.584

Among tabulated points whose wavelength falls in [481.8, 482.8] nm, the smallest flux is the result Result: 7.307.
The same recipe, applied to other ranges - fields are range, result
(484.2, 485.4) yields 6.661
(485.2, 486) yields 6.536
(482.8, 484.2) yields 6.596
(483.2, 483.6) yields 7.4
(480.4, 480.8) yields 6.884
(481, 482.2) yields 6.573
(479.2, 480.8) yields 6.056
